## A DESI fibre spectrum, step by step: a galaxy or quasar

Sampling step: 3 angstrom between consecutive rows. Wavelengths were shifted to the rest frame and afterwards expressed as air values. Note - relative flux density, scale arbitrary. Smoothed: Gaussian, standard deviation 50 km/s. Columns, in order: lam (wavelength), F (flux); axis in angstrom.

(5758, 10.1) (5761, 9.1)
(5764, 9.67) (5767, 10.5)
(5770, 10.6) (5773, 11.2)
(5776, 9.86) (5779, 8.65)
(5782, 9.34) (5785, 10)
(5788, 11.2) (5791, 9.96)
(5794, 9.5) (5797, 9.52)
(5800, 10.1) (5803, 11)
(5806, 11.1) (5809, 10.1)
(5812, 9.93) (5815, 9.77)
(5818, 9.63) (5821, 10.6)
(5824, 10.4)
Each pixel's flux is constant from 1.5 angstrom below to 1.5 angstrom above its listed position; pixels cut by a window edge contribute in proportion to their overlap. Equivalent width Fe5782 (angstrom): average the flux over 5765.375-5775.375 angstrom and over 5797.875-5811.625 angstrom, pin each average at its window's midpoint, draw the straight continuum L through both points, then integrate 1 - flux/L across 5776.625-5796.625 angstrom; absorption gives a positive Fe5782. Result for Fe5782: 1.5 angstrom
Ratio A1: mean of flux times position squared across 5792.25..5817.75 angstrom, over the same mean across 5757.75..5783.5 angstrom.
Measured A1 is 1.0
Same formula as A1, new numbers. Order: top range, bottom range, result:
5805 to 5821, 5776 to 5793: 1.04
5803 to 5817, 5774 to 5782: 1.11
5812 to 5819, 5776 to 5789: 1.01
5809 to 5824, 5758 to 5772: 1.02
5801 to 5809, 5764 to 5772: 1.05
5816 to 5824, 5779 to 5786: 1.09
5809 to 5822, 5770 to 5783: 1.02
